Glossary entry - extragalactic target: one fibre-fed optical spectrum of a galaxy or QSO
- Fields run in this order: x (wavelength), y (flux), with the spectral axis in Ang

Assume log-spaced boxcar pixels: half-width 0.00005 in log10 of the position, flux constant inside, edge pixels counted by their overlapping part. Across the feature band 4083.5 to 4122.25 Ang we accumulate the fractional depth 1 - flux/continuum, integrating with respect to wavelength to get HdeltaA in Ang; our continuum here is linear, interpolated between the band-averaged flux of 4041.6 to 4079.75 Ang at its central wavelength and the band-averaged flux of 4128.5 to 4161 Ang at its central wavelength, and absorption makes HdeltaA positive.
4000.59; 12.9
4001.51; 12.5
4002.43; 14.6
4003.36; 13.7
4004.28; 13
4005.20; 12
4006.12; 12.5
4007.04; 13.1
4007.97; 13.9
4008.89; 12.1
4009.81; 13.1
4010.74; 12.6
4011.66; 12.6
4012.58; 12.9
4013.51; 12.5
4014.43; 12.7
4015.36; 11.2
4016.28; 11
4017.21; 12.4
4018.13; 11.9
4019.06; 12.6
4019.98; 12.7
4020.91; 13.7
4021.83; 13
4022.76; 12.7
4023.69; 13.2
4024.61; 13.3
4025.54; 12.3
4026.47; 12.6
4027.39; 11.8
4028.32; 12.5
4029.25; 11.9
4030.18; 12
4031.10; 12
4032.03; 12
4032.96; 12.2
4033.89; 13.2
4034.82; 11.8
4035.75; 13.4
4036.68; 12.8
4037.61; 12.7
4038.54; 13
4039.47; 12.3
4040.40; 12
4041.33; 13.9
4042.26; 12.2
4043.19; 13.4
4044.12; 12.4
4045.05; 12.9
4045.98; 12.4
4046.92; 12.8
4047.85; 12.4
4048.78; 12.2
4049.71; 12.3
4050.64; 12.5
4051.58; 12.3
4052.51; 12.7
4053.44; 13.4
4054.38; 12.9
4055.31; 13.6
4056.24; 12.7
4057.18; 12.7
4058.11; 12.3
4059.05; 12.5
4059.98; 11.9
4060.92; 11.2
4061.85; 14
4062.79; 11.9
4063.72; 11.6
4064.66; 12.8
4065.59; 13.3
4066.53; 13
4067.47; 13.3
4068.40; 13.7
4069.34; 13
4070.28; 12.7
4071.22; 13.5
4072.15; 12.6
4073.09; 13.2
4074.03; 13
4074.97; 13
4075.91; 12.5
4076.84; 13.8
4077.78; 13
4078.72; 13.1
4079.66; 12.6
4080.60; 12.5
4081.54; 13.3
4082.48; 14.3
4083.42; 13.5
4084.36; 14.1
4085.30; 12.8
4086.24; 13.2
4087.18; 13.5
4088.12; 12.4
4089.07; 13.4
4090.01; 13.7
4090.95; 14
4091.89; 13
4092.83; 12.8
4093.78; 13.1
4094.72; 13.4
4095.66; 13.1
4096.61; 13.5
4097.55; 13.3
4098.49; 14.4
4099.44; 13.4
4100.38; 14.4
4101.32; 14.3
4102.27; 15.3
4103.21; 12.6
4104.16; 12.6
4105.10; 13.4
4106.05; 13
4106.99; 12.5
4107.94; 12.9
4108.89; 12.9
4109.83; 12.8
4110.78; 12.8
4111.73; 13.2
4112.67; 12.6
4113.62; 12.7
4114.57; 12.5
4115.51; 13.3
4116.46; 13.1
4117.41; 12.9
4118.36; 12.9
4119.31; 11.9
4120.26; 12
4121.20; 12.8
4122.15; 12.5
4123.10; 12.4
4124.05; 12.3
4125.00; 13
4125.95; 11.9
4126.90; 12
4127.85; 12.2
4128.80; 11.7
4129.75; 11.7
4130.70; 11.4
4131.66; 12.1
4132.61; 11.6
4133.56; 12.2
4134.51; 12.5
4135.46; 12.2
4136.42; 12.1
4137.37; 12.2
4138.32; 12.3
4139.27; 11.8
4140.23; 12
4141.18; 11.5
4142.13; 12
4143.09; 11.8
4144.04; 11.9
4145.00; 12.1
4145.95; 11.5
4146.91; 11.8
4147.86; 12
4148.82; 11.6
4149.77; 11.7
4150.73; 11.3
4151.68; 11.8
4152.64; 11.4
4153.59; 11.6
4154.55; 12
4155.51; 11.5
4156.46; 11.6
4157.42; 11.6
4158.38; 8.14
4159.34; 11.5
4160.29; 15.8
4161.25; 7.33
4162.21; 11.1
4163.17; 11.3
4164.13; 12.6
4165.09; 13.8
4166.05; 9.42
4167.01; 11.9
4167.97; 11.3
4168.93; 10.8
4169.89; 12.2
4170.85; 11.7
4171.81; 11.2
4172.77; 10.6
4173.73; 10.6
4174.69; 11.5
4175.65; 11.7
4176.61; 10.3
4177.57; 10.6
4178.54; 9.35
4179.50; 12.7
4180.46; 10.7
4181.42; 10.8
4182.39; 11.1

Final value -2.76 Ang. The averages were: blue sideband 12.8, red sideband 11.8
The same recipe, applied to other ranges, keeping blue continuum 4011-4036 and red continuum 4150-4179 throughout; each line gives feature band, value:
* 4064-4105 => -4.7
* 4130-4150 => -0.8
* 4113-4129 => -1.2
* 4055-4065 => -0.3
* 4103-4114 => -1.0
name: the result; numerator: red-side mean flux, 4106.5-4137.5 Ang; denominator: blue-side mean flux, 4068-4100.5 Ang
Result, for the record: 0.94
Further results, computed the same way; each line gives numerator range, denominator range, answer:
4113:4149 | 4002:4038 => 0.96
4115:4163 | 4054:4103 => 0.91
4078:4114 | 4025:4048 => 1.06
